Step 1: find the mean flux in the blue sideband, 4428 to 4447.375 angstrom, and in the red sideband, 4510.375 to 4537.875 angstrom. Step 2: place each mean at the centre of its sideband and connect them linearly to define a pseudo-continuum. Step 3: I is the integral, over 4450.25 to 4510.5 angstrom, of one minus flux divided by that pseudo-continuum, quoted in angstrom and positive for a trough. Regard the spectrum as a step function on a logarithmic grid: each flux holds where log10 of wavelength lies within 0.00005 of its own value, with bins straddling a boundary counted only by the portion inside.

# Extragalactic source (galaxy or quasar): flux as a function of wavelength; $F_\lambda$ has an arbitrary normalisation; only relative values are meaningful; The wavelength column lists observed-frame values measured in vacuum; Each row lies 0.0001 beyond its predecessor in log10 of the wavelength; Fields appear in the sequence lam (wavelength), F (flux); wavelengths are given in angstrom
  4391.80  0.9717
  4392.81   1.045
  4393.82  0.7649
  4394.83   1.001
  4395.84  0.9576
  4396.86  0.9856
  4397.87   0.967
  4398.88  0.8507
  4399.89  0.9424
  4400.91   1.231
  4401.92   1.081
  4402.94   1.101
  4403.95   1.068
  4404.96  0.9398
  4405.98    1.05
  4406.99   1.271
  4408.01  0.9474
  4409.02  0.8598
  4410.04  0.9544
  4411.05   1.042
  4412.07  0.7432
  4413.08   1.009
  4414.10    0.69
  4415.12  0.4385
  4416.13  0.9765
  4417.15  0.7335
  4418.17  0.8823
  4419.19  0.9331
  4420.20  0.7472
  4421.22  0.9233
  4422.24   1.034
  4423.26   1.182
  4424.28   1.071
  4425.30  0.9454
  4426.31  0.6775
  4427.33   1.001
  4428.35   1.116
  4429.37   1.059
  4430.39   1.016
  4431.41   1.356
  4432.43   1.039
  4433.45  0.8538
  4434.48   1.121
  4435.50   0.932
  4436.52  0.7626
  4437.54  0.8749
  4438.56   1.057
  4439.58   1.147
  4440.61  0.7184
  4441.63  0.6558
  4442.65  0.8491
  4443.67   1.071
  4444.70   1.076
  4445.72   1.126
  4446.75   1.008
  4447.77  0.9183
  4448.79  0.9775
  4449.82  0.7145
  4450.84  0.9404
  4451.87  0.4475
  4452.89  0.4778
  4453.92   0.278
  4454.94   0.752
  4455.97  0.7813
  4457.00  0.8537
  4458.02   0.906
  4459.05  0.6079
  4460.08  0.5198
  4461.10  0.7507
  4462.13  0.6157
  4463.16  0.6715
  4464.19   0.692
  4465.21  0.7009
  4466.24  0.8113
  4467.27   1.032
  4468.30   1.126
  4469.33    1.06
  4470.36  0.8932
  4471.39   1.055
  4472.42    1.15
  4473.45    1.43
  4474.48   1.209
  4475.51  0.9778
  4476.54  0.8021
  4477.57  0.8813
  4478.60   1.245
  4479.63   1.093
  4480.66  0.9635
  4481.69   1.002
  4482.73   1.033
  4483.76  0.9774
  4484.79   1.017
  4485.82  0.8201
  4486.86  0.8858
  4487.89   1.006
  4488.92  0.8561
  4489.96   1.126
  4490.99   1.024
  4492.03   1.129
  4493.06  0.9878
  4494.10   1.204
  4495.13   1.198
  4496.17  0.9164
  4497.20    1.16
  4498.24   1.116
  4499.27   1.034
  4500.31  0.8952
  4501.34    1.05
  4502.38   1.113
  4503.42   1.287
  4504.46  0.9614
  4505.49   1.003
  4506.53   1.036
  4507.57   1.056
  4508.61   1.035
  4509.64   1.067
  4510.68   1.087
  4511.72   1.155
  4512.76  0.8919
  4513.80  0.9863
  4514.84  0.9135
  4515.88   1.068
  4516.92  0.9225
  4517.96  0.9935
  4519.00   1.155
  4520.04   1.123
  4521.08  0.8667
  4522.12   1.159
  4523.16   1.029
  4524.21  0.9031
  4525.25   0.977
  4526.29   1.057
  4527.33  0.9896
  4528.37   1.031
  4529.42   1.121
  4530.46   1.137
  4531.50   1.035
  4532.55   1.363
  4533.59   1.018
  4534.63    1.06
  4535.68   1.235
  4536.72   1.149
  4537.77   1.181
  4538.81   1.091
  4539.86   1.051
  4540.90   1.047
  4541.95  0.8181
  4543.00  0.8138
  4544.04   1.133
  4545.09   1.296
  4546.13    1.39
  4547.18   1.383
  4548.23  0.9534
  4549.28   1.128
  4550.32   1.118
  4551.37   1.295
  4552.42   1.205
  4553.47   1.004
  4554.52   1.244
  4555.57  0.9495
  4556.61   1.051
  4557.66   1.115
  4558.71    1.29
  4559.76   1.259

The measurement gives 4.7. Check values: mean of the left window 0.99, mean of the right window 1.06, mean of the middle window 0.945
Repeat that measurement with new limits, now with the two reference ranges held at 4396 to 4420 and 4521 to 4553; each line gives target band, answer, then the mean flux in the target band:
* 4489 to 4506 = -0.3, 1.07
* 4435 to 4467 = 6.3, 0.798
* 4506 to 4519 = 0.6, 1.02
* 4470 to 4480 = -0.5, 1.08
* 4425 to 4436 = -0.5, 1.01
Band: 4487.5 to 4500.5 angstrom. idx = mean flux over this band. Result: 1.05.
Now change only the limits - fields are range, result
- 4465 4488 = 1.01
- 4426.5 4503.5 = 0.944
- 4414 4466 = 0.857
